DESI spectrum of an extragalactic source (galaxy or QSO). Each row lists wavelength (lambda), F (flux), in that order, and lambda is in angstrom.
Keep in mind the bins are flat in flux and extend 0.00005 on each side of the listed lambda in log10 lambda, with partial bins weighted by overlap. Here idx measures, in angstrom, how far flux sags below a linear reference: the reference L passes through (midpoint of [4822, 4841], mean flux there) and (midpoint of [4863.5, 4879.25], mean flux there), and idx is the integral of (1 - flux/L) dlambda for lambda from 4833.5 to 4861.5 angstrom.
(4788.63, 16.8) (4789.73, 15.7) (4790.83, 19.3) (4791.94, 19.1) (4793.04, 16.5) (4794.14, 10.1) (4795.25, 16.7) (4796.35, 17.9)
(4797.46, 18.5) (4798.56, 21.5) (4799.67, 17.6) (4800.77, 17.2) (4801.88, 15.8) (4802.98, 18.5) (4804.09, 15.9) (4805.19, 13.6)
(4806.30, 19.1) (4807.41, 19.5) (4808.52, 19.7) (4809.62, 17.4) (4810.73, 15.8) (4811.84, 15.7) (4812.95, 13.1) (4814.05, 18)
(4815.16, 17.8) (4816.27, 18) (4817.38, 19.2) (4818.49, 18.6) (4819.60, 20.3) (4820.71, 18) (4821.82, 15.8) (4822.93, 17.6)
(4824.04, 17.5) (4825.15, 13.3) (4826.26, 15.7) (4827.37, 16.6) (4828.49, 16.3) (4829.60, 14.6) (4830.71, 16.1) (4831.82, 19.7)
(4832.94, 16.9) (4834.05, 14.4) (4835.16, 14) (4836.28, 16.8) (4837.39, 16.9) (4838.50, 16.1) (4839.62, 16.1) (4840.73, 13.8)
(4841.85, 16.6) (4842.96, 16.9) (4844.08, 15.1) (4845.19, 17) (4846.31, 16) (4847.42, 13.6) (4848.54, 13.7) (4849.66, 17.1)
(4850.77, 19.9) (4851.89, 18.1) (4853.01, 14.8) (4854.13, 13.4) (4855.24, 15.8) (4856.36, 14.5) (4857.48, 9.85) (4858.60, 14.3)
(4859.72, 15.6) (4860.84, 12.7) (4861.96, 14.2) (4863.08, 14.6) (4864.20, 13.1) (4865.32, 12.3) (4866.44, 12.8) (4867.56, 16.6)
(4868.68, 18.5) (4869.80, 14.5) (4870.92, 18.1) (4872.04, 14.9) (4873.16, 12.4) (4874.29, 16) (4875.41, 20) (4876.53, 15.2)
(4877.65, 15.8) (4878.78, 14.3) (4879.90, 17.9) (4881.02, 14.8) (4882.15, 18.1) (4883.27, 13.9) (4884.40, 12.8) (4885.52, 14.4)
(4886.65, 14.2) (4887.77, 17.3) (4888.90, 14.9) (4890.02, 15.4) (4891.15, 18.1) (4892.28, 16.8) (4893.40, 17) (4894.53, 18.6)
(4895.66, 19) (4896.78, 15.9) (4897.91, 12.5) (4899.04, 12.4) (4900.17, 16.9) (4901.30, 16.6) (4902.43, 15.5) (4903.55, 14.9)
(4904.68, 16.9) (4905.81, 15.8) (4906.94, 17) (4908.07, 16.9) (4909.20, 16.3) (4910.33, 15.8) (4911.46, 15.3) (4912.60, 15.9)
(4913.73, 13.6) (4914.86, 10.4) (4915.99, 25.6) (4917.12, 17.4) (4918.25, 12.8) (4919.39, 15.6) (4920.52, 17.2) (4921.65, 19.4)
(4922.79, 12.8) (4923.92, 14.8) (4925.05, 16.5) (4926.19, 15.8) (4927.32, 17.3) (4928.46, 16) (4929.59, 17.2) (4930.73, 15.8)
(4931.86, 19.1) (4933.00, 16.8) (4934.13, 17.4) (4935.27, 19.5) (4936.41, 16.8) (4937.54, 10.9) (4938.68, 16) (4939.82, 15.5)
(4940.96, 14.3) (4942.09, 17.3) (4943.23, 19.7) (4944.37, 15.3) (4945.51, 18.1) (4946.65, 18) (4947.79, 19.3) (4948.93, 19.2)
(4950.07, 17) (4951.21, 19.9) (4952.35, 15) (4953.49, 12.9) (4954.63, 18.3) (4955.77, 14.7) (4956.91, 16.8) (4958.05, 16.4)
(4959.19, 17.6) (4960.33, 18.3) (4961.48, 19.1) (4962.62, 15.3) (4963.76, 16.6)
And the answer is 0.79 angstrom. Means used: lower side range 16.1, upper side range 15.3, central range 15.3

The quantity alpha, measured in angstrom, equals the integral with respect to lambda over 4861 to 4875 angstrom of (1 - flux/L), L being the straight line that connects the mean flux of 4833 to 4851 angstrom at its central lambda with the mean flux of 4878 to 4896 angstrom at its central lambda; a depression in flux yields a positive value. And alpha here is 1.0 angstrom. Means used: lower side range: 15.8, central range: 14.8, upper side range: 16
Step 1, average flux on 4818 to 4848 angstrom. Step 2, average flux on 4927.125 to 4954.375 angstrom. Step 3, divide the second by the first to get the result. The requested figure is 1.03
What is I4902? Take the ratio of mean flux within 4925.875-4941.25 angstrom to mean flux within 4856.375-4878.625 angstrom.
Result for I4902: 1.1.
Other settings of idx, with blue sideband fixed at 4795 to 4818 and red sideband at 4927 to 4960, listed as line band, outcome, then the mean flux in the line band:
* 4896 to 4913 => 1.33 angstrom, 15.7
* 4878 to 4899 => 1.59 angstrom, 15.8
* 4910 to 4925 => 0.92 angstrom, 15.9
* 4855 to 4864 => 1.76 angstrom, 13.8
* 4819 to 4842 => 1.35 angstrom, 16.3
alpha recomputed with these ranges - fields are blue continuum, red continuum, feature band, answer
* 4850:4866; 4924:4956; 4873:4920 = -1.0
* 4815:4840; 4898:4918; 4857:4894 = 2.4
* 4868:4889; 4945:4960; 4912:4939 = 0.6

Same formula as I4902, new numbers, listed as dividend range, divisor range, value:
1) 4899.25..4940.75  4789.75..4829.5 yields 0.94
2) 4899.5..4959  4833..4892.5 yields 1.07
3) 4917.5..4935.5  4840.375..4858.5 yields 1.07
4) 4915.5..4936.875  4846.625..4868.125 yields 1.17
